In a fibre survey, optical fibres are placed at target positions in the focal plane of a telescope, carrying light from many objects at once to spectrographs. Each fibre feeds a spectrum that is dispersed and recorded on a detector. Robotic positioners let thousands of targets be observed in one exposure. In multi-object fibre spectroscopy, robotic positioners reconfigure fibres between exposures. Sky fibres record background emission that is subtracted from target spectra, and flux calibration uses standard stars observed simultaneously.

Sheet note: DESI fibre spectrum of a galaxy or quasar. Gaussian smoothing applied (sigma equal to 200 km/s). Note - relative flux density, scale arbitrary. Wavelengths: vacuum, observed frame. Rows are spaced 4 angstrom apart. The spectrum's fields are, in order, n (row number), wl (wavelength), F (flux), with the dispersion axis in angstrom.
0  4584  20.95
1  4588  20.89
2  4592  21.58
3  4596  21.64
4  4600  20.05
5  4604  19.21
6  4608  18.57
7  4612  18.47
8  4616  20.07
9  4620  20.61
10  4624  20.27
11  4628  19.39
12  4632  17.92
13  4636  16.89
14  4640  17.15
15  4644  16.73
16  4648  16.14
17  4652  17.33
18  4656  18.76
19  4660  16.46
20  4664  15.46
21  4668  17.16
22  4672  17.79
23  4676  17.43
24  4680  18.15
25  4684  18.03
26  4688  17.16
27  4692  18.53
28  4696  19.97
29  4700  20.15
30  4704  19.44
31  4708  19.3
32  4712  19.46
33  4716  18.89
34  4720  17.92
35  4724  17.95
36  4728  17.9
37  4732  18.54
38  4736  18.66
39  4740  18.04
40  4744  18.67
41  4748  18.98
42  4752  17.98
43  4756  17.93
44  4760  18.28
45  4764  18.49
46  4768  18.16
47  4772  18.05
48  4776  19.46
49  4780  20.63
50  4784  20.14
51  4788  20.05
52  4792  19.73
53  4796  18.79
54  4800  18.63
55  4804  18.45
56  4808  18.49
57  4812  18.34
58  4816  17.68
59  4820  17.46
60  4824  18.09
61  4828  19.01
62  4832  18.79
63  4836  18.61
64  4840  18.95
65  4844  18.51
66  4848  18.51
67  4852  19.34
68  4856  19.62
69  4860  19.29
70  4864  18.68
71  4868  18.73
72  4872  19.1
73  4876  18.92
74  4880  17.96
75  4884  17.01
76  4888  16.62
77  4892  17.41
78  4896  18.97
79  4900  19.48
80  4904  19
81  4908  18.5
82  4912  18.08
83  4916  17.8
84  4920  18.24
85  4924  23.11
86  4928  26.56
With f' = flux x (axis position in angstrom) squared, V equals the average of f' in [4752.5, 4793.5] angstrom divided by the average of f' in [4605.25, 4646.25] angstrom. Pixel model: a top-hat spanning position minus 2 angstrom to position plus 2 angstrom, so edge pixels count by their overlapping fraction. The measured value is 1.1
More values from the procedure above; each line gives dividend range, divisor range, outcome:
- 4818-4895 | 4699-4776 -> 1.04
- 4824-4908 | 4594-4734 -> 1.10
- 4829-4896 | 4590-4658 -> 1.09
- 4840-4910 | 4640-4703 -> 1.14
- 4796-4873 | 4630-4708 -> 1.13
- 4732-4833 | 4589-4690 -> 1.08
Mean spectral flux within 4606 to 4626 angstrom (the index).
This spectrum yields 19.6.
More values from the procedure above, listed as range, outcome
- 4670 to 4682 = 17.8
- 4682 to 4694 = 17.9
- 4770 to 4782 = 19.4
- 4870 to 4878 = 19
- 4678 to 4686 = 18.1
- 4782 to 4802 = 19.5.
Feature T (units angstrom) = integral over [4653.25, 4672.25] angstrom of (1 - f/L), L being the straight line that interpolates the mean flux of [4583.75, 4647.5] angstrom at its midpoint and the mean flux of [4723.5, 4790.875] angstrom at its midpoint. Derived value 2.0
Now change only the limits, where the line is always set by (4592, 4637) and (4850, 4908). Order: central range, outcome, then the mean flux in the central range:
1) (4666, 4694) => 2.2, 17.8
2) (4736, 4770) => 1.2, 18.3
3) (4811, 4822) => 0.6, 17.8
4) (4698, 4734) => 0.6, 18.8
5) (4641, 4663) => 2.7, 17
